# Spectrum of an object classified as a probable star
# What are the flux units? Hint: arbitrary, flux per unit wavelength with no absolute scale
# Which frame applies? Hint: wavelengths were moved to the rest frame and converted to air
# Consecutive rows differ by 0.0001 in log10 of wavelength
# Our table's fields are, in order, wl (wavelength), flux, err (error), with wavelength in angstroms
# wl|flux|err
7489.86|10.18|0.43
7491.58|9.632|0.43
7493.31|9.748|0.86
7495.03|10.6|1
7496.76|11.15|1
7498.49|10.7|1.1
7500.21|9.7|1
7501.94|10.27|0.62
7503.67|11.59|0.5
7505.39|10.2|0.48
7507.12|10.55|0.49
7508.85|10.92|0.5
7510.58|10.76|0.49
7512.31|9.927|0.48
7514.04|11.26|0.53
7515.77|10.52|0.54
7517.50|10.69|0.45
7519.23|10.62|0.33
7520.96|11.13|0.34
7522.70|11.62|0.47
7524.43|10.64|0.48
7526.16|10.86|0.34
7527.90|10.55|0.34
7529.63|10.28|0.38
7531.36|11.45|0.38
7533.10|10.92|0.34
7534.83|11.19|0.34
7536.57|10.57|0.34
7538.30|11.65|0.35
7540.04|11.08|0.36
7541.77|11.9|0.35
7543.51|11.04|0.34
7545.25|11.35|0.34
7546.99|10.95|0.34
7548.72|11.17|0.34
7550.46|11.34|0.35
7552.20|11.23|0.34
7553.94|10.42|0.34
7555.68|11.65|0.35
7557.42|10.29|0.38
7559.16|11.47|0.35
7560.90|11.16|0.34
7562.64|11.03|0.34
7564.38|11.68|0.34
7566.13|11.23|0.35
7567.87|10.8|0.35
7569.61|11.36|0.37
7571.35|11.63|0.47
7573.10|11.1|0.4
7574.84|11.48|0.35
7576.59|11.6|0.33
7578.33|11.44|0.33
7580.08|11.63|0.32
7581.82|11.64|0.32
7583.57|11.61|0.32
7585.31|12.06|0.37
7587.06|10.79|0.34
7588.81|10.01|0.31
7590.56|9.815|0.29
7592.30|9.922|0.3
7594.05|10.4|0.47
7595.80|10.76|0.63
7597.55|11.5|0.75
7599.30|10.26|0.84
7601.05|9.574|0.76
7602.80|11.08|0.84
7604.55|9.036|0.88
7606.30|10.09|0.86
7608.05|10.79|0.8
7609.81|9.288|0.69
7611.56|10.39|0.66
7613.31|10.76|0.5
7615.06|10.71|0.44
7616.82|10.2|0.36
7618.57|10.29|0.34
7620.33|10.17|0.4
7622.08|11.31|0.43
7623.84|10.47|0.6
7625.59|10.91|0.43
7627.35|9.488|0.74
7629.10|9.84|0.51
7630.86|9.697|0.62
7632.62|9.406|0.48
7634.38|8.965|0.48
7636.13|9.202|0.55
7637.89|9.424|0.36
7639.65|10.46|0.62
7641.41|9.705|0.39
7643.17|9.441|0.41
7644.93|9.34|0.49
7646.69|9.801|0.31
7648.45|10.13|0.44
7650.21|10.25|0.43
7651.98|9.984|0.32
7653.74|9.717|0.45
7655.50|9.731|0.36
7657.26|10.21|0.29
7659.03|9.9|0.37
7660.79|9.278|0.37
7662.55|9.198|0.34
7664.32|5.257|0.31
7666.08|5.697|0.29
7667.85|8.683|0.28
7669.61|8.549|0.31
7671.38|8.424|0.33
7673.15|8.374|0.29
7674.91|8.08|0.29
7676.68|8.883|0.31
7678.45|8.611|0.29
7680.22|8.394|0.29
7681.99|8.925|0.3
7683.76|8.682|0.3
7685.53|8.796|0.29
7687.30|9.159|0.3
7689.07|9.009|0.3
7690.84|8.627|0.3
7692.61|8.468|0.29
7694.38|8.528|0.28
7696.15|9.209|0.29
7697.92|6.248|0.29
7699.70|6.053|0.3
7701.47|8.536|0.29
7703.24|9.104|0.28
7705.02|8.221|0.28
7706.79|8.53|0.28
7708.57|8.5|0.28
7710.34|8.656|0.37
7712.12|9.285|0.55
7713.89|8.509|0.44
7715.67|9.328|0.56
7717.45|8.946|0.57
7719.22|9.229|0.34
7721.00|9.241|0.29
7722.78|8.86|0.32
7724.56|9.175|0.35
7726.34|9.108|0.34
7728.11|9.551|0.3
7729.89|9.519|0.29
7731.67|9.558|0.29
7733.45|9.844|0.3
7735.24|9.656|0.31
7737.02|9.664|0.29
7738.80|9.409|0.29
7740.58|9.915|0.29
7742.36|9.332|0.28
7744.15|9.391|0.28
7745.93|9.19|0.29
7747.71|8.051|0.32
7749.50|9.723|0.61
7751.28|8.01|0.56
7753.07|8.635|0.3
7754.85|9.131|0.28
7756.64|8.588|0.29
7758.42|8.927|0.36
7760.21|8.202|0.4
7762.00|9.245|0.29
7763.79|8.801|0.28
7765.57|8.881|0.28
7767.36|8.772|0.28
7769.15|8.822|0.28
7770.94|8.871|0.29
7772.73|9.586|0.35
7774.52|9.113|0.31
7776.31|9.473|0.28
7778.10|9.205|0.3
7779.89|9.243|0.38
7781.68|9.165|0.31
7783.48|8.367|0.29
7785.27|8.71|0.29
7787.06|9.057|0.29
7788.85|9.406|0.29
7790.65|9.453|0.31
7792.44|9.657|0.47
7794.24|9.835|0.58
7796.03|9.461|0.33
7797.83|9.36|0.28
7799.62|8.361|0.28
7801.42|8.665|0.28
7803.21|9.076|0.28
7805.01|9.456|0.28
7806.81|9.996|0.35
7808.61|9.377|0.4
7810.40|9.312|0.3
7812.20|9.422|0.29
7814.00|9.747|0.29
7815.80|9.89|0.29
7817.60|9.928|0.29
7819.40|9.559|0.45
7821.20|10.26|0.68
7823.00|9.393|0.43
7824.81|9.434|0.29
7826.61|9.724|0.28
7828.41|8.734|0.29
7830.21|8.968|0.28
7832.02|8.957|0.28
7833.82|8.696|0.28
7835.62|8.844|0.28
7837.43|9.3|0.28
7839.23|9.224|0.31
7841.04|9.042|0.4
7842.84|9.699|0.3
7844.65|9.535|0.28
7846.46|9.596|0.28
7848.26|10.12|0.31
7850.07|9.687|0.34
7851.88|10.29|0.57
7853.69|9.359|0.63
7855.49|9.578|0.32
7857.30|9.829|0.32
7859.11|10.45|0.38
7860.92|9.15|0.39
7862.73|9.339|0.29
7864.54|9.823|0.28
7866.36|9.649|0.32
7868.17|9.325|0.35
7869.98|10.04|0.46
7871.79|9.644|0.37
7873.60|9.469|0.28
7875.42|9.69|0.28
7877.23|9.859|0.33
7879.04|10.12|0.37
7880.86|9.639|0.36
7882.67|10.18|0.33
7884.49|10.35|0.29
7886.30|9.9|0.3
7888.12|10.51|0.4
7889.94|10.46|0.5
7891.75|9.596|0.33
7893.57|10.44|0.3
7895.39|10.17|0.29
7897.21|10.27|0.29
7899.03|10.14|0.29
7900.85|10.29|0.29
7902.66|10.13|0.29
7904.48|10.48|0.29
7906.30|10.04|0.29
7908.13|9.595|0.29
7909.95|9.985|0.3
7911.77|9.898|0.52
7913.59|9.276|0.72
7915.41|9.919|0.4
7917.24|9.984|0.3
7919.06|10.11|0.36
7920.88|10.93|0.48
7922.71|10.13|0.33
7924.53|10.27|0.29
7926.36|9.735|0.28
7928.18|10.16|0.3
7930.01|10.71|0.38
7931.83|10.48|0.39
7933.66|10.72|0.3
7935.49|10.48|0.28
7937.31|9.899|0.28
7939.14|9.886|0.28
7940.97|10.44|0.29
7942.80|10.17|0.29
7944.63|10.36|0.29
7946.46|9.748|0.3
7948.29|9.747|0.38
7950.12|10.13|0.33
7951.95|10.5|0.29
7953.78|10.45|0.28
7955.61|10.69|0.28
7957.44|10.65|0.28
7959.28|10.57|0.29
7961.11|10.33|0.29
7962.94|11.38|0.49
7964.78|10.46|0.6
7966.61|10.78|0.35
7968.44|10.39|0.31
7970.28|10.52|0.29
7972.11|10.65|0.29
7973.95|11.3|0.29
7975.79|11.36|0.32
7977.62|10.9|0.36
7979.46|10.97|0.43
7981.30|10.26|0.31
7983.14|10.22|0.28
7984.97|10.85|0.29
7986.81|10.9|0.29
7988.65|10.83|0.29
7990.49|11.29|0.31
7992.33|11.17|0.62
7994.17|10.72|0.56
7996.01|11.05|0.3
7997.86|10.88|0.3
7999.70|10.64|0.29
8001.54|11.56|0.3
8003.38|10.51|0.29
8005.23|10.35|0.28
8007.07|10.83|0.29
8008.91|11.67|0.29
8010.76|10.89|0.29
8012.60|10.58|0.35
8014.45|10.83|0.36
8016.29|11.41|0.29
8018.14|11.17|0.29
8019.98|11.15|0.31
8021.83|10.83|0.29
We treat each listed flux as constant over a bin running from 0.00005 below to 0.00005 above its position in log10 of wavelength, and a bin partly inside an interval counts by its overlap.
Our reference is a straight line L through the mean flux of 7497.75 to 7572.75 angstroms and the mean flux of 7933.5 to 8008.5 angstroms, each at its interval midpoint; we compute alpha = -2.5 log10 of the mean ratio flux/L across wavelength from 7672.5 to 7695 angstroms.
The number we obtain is 0.24 mag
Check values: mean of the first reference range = 11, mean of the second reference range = 10.6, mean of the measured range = 8.66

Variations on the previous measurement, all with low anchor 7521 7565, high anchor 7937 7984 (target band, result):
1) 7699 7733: 0.219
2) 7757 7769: 0.221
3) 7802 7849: 0.137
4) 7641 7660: 0.116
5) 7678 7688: 0.237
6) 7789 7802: 0.159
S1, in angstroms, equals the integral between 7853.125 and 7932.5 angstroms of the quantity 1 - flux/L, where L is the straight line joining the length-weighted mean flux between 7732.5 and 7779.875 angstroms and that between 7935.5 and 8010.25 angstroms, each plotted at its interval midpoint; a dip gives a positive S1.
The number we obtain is 0.75 angstroms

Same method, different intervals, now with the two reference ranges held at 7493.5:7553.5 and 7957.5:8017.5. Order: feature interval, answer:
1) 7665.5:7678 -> 3.10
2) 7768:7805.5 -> 5.89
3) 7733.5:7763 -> 4.82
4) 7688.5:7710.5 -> 5.27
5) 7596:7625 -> 1.30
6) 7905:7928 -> 1.79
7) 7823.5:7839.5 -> 2.59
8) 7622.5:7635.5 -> 1.20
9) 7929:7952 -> 1.28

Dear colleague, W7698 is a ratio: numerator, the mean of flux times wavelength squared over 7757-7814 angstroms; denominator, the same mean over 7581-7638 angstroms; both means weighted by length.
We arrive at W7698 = 0.93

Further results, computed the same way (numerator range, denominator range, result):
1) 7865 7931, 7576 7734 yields 1.13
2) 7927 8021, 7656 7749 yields 1.30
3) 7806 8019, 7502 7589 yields 1.01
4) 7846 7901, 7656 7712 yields 1.23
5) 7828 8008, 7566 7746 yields 1.14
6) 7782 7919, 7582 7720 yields 1.08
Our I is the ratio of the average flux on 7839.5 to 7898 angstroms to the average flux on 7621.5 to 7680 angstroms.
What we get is 1.06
